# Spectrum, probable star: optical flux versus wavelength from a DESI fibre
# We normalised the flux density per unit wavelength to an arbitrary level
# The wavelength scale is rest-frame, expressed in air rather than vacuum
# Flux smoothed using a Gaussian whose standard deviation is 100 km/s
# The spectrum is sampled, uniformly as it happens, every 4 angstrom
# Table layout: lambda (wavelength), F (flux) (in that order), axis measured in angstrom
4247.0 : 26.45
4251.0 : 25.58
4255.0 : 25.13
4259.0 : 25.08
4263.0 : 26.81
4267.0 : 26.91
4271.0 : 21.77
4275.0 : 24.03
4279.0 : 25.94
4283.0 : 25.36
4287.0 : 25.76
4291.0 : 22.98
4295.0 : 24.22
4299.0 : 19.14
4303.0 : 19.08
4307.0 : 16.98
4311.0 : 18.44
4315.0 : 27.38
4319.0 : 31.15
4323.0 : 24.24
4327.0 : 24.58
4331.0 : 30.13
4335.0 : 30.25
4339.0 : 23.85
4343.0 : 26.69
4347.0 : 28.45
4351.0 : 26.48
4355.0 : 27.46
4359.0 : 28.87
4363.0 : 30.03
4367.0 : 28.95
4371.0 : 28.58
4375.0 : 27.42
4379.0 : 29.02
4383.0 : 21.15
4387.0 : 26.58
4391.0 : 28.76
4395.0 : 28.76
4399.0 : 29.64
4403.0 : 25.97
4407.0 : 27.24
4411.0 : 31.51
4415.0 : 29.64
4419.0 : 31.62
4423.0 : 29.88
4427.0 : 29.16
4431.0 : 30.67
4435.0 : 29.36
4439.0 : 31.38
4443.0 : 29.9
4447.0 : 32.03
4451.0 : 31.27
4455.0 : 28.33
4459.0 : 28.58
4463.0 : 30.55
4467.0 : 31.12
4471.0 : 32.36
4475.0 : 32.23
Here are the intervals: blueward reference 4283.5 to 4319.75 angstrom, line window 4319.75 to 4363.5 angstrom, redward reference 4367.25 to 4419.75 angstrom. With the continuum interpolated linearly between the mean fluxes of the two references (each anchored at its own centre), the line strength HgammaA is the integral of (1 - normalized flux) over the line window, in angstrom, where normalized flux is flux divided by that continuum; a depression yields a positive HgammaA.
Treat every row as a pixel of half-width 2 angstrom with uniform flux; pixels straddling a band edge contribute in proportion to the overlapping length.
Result -4.19 angstrom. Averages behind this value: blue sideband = 22.6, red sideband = 28.1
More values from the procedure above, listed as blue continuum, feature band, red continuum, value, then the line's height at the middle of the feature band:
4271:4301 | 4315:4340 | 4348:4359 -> -1.4 angstrom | 26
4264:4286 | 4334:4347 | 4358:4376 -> 0.4 angstrom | 27.7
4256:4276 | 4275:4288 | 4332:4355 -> 0.0 angstrom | 25.4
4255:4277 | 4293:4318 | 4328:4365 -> 4.9 angstrom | 26.4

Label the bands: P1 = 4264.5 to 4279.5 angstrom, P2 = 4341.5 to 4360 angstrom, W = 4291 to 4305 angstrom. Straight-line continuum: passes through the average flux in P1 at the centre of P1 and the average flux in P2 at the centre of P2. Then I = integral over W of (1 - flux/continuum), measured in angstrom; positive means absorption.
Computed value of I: 2.4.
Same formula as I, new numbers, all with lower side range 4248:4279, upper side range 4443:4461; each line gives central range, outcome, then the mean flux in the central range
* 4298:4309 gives 3.3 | 18.3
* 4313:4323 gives -0.6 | 28.3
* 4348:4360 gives 0.0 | 27.6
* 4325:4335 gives -0.4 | 27.9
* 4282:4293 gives 0.5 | 24.6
